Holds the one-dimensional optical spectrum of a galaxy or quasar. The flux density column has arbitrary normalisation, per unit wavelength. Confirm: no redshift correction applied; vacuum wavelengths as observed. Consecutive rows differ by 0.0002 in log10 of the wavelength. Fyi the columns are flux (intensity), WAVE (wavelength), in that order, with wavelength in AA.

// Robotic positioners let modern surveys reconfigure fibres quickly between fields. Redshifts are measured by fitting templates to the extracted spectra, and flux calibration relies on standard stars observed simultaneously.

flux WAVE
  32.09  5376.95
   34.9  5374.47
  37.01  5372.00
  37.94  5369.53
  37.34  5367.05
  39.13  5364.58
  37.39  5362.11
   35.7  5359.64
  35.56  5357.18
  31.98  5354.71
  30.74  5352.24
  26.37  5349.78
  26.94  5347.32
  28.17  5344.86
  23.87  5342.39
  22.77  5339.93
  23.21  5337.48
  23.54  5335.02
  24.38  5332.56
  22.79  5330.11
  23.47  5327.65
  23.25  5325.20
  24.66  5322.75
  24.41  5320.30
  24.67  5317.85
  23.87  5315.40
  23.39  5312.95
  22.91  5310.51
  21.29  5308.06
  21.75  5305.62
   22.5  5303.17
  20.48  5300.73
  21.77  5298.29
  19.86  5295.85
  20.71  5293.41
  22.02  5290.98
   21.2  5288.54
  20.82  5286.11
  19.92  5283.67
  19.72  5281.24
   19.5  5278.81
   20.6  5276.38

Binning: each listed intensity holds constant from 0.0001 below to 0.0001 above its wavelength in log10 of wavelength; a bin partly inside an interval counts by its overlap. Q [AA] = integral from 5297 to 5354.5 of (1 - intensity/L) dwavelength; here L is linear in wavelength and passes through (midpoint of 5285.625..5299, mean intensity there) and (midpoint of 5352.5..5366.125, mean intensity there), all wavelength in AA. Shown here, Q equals 8.2 AA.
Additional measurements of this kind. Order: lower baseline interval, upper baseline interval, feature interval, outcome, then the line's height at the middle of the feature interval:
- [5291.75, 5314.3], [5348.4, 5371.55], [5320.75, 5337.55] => 2.38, 27.6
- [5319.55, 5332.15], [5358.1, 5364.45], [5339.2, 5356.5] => 2.37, 32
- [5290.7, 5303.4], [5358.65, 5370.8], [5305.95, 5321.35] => 1.10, 25.1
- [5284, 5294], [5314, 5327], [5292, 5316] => 0.80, 22.5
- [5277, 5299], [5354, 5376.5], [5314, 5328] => 1.64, 27.3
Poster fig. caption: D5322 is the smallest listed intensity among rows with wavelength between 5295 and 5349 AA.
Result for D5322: 19.86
